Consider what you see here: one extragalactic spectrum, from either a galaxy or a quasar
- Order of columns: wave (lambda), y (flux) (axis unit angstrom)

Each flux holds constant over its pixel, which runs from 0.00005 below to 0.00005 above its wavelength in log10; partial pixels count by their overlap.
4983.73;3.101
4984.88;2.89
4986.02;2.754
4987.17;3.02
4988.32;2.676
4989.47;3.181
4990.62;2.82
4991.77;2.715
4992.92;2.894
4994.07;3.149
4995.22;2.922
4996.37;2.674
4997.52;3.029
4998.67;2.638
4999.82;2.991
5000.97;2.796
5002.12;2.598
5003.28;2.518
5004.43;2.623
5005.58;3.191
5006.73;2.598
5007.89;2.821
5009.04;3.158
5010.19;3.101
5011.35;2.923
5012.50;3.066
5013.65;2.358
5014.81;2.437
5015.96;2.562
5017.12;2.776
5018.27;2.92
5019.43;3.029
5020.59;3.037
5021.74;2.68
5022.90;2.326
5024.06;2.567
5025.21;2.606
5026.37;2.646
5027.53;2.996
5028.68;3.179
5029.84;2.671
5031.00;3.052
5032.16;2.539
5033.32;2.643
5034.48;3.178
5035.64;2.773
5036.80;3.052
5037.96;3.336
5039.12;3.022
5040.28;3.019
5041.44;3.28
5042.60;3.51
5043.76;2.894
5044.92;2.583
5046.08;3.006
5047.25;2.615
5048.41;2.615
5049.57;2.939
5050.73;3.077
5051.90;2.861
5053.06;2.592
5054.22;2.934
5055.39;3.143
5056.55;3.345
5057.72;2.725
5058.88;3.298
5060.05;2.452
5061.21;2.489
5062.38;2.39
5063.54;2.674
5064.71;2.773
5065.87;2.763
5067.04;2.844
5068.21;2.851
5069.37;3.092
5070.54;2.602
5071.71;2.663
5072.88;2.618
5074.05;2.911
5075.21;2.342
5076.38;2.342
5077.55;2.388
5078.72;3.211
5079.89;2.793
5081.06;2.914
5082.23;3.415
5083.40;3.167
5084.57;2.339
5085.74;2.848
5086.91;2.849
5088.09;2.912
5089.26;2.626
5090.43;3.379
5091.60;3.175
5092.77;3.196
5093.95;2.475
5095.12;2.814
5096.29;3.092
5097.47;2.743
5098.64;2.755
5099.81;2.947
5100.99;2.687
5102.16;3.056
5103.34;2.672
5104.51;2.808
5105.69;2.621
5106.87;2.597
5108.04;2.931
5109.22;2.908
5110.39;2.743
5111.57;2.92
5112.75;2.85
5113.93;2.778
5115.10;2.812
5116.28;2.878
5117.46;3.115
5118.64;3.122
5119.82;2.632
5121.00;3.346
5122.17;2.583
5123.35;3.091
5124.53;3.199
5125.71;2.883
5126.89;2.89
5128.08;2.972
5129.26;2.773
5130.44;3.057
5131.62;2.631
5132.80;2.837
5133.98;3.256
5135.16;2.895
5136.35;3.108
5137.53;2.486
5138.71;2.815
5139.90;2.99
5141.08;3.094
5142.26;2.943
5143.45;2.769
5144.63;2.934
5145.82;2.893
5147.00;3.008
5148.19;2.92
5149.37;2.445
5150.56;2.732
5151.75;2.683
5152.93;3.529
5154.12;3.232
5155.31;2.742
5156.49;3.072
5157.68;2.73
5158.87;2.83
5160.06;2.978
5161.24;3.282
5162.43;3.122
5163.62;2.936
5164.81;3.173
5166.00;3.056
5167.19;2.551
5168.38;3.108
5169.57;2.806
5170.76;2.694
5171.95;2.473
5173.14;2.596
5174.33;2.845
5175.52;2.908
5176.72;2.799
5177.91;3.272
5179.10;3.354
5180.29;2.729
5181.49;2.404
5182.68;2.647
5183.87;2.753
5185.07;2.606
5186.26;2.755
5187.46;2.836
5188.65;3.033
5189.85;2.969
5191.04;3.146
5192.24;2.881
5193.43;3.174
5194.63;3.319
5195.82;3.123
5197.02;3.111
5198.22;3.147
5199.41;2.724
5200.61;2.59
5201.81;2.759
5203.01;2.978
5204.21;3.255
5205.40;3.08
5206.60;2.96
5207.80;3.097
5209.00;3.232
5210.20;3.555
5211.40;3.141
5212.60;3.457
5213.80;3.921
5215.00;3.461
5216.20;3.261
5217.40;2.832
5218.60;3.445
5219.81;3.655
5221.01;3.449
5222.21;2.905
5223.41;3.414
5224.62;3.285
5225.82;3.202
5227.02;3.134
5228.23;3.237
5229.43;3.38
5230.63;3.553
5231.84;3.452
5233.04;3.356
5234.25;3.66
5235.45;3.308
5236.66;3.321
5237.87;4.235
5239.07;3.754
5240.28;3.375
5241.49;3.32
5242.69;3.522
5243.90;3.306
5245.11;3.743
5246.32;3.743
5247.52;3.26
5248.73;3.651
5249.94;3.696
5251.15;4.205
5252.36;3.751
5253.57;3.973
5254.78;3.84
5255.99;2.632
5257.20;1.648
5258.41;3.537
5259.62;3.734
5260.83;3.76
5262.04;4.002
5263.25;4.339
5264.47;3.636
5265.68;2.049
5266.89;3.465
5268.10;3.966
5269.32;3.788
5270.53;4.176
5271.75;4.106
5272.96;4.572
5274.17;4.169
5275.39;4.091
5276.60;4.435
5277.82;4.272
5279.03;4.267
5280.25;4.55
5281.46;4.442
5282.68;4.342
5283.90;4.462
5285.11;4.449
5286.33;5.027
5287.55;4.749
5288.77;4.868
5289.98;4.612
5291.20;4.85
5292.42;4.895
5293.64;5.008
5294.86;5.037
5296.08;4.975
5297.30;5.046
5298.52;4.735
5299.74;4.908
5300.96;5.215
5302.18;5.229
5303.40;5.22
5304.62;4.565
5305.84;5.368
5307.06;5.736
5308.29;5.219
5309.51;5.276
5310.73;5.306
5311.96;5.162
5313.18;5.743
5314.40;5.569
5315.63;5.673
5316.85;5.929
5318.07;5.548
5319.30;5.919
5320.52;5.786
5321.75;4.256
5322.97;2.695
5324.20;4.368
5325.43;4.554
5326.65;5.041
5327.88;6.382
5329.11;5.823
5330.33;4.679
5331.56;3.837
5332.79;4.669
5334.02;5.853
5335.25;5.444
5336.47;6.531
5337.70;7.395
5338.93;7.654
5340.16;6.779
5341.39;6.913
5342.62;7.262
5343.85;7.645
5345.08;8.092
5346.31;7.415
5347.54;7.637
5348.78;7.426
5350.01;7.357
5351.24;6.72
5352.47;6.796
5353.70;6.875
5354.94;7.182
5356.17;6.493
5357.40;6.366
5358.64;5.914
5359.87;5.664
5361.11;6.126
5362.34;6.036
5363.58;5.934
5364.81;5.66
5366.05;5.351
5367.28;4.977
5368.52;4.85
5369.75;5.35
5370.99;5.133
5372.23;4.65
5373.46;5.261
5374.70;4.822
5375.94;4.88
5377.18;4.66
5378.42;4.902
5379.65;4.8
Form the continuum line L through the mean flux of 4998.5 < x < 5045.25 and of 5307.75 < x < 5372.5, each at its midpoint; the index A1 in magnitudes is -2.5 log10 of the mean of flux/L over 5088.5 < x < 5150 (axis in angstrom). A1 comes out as 0.29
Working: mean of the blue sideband 2.85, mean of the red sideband 5.91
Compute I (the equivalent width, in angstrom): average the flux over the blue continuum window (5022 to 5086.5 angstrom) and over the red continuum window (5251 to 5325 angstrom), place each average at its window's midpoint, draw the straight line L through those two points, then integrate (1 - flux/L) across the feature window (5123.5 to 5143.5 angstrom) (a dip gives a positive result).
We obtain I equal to 2.8 angstrom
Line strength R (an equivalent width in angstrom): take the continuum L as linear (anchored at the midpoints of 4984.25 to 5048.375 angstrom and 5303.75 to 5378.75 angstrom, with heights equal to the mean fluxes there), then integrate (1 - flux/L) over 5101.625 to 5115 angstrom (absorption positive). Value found 3.2 angstrom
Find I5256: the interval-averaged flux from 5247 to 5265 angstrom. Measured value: 3.58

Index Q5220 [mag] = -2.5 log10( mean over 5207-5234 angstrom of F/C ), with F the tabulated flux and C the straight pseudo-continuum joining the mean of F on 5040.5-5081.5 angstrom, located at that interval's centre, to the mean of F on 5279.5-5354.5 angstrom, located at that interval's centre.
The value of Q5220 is 0.332 mag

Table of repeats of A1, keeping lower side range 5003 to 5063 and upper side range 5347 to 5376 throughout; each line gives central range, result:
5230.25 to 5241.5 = 0.33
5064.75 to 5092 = 0.16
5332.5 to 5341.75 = -0.12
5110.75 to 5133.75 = 0.26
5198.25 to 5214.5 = 0.39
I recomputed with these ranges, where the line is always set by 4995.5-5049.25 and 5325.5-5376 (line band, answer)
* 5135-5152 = 5.0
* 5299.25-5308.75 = 0.8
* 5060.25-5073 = 2.3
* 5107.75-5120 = 2.8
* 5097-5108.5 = 2.7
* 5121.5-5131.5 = 2.5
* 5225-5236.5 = 3.6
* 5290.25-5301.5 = 1.2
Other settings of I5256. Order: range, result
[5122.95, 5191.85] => 2.9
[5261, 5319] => 4.7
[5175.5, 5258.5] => 3.23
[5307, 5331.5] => 5.19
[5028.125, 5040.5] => 2.95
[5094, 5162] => 2.89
